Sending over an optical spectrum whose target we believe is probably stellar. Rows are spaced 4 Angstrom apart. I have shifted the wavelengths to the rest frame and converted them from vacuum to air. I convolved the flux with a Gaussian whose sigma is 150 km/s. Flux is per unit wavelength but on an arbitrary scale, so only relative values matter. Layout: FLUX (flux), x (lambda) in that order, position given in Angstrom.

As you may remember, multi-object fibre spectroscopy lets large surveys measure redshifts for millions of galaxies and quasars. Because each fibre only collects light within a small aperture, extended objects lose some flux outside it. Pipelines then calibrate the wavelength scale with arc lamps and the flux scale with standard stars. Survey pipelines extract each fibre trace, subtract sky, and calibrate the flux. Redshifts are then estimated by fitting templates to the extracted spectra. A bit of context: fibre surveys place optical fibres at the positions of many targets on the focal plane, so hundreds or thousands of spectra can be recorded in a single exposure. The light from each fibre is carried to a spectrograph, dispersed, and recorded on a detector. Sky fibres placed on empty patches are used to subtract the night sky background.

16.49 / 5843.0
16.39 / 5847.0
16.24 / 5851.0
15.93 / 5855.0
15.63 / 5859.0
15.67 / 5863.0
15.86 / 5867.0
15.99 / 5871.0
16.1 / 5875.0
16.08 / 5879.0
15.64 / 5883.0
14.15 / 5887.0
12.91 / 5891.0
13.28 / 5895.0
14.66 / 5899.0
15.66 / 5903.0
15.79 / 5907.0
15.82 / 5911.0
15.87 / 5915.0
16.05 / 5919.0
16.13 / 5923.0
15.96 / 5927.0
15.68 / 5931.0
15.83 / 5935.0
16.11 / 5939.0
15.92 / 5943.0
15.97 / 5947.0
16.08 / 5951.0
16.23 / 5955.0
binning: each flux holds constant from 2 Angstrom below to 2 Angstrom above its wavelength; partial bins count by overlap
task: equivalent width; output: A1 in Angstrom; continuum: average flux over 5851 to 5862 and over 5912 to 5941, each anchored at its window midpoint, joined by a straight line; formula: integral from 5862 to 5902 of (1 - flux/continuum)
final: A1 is 2.14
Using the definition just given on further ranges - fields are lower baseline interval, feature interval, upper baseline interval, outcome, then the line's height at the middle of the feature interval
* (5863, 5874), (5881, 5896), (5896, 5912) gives 1.48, 15.6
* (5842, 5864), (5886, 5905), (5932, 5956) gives 2.25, 16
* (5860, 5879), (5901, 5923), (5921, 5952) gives 0.10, 15.9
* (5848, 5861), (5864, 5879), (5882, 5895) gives -1.01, 15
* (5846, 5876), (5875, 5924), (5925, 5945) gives 2.27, 15.9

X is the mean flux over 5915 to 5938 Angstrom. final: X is 15.9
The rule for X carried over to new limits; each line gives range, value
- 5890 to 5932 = 15.3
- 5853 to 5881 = 15.9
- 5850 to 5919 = 15.4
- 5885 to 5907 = 14.3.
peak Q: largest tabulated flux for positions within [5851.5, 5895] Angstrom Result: 16.1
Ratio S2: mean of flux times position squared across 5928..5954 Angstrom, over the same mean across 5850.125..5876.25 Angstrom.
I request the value 1.0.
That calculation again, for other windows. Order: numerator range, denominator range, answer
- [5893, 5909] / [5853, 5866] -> 0.96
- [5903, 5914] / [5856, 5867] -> 1.02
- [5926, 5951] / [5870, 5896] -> 1.09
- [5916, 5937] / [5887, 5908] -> 1.12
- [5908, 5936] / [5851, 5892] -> 1.04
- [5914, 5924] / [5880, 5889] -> 1.08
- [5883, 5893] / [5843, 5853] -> 0.86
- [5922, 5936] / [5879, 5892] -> 1.10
